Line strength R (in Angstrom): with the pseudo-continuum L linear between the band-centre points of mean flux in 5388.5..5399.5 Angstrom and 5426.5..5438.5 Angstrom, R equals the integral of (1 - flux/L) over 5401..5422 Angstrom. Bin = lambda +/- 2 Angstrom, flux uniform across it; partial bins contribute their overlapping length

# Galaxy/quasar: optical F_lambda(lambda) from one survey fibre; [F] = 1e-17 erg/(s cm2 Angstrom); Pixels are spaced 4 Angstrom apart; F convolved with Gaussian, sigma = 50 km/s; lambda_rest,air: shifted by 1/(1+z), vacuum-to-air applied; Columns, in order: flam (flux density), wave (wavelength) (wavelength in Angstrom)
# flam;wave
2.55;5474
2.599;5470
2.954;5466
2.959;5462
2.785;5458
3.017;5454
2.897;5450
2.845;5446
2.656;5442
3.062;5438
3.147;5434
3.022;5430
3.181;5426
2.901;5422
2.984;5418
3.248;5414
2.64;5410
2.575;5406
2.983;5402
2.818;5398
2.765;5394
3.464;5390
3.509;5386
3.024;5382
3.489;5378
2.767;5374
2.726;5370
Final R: 1.12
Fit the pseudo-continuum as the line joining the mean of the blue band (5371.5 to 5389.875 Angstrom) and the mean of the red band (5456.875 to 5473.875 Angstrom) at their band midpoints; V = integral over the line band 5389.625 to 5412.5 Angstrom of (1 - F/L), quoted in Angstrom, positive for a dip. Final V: 2.0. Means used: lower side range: 3.21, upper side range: 2.8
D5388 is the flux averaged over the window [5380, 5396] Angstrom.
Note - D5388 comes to 3.19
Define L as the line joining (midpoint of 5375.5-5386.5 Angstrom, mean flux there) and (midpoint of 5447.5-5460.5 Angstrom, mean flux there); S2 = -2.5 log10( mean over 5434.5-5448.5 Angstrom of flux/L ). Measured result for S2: 0.03 mag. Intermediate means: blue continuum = 3.29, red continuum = 2.9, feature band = 2.89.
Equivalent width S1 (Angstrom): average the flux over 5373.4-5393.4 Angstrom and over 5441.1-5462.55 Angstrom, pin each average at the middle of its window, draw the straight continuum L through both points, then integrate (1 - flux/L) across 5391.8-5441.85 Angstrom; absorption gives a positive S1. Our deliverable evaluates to 2.0 Angstrom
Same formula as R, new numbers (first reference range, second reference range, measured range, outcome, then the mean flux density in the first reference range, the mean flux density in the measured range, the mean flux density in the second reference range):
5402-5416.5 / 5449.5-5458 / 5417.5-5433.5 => -0.9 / 2.85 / 3.04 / 2.93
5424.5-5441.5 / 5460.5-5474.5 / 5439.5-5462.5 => 0.4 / 3.06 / 2.86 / 2.78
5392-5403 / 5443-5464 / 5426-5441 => -1.0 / 2.84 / 3.06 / 2.89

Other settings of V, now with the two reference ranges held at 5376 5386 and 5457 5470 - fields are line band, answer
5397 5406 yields 1.0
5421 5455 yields 0.3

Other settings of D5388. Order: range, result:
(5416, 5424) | 2.94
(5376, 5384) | 3.26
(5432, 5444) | 2.96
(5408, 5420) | 2.96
